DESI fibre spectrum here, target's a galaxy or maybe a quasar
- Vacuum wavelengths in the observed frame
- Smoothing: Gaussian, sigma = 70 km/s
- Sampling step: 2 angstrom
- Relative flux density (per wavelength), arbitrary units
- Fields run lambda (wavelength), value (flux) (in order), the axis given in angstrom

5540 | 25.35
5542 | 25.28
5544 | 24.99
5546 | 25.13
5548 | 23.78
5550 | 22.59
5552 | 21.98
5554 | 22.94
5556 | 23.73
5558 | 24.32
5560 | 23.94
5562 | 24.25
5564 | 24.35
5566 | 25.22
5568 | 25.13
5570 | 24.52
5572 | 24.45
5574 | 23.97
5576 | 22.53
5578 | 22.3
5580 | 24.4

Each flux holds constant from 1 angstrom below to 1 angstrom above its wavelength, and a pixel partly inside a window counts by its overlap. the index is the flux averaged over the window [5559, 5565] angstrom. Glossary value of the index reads 24.2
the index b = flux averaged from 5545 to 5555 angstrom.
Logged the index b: 23.3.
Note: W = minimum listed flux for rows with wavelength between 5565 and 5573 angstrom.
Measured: 24.45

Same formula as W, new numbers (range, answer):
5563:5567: 24.35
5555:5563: 23.73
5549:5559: 21.98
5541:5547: 24.99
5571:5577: 22.53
